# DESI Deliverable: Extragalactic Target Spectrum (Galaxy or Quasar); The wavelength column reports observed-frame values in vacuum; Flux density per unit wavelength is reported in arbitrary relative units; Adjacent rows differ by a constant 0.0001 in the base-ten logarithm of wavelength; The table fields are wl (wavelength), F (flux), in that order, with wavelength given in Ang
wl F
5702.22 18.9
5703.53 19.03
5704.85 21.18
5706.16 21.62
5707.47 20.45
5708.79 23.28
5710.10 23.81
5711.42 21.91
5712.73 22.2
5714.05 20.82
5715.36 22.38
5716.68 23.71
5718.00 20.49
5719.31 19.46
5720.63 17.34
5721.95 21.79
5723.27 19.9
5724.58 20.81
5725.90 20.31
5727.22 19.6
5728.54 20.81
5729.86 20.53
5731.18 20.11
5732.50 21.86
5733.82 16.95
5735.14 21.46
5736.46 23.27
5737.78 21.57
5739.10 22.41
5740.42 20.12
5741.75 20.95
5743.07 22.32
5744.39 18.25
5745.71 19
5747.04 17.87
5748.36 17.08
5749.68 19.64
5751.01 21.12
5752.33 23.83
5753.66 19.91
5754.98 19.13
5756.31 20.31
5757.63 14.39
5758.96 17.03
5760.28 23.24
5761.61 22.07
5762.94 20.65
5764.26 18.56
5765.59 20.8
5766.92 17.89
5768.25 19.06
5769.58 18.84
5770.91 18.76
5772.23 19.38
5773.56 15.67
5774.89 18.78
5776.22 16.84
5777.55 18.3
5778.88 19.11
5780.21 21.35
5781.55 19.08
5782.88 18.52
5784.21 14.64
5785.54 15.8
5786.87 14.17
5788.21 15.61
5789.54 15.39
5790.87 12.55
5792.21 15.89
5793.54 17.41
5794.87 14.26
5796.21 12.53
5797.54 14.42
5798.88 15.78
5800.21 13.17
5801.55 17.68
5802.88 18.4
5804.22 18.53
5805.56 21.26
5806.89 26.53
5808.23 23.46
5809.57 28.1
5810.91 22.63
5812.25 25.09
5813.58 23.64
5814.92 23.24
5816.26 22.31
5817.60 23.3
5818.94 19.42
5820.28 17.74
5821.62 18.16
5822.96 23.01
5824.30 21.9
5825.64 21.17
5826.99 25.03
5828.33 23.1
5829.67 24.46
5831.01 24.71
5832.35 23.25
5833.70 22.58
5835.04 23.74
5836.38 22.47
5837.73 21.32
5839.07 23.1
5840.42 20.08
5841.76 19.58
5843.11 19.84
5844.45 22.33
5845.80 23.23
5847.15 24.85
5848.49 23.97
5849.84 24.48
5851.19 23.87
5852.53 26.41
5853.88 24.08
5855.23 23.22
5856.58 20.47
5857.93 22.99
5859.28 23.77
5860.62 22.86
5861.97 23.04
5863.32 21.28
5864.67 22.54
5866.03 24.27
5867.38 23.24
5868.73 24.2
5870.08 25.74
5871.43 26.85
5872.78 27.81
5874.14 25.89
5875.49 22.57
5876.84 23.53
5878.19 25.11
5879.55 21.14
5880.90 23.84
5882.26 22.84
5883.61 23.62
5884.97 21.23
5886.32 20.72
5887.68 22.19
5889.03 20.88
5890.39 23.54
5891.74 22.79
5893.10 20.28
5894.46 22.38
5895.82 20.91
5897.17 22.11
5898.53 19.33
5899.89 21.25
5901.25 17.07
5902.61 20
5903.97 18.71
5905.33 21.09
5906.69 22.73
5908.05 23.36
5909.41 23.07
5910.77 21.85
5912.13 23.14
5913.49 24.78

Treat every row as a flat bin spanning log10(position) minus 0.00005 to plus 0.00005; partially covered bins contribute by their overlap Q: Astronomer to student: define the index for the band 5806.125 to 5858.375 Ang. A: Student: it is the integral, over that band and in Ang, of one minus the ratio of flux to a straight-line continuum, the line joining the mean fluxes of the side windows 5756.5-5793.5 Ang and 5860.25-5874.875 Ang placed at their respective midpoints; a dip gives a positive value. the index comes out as -2.5 Ang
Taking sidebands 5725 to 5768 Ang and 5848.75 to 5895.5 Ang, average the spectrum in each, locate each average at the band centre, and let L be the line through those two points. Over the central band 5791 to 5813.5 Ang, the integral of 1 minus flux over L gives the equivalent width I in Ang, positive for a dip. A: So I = 2.6 Ang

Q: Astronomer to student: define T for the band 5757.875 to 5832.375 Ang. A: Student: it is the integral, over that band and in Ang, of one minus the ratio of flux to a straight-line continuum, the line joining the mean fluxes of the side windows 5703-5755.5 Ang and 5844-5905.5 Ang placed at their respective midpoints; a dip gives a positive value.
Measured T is 7.7 Ang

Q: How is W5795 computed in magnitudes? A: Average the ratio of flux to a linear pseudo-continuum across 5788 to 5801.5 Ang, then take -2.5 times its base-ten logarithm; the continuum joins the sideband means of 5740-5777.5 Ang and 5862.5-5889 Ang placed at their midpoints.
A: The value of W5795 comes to 0.36 mag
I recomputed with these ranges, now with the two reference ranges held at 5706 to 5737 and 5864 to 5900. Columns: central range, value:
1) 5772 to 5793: 4.70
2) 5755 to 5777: 2.73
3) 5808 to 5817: -0.79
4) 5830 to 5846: 0.19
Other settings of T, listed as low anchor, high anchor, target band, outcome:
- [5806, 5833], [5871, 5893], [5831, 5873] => -0.2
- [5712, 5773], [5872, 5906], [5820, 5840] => -1.1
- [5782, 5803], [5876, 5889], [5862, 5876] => -1.9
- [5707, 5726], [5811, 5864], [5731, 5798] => 9.9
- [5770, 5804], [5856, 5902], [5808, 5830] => -4.7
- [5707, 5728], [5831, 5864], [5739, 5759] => 1.8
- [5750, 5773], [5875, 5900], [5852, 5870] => -1.4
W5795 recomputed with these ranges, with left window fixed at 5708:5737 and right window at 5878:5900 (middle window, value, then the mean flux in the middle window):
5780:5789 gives 0.26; 16.8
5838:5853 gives -0.05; 22.8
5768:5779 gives 0.17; 18.2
